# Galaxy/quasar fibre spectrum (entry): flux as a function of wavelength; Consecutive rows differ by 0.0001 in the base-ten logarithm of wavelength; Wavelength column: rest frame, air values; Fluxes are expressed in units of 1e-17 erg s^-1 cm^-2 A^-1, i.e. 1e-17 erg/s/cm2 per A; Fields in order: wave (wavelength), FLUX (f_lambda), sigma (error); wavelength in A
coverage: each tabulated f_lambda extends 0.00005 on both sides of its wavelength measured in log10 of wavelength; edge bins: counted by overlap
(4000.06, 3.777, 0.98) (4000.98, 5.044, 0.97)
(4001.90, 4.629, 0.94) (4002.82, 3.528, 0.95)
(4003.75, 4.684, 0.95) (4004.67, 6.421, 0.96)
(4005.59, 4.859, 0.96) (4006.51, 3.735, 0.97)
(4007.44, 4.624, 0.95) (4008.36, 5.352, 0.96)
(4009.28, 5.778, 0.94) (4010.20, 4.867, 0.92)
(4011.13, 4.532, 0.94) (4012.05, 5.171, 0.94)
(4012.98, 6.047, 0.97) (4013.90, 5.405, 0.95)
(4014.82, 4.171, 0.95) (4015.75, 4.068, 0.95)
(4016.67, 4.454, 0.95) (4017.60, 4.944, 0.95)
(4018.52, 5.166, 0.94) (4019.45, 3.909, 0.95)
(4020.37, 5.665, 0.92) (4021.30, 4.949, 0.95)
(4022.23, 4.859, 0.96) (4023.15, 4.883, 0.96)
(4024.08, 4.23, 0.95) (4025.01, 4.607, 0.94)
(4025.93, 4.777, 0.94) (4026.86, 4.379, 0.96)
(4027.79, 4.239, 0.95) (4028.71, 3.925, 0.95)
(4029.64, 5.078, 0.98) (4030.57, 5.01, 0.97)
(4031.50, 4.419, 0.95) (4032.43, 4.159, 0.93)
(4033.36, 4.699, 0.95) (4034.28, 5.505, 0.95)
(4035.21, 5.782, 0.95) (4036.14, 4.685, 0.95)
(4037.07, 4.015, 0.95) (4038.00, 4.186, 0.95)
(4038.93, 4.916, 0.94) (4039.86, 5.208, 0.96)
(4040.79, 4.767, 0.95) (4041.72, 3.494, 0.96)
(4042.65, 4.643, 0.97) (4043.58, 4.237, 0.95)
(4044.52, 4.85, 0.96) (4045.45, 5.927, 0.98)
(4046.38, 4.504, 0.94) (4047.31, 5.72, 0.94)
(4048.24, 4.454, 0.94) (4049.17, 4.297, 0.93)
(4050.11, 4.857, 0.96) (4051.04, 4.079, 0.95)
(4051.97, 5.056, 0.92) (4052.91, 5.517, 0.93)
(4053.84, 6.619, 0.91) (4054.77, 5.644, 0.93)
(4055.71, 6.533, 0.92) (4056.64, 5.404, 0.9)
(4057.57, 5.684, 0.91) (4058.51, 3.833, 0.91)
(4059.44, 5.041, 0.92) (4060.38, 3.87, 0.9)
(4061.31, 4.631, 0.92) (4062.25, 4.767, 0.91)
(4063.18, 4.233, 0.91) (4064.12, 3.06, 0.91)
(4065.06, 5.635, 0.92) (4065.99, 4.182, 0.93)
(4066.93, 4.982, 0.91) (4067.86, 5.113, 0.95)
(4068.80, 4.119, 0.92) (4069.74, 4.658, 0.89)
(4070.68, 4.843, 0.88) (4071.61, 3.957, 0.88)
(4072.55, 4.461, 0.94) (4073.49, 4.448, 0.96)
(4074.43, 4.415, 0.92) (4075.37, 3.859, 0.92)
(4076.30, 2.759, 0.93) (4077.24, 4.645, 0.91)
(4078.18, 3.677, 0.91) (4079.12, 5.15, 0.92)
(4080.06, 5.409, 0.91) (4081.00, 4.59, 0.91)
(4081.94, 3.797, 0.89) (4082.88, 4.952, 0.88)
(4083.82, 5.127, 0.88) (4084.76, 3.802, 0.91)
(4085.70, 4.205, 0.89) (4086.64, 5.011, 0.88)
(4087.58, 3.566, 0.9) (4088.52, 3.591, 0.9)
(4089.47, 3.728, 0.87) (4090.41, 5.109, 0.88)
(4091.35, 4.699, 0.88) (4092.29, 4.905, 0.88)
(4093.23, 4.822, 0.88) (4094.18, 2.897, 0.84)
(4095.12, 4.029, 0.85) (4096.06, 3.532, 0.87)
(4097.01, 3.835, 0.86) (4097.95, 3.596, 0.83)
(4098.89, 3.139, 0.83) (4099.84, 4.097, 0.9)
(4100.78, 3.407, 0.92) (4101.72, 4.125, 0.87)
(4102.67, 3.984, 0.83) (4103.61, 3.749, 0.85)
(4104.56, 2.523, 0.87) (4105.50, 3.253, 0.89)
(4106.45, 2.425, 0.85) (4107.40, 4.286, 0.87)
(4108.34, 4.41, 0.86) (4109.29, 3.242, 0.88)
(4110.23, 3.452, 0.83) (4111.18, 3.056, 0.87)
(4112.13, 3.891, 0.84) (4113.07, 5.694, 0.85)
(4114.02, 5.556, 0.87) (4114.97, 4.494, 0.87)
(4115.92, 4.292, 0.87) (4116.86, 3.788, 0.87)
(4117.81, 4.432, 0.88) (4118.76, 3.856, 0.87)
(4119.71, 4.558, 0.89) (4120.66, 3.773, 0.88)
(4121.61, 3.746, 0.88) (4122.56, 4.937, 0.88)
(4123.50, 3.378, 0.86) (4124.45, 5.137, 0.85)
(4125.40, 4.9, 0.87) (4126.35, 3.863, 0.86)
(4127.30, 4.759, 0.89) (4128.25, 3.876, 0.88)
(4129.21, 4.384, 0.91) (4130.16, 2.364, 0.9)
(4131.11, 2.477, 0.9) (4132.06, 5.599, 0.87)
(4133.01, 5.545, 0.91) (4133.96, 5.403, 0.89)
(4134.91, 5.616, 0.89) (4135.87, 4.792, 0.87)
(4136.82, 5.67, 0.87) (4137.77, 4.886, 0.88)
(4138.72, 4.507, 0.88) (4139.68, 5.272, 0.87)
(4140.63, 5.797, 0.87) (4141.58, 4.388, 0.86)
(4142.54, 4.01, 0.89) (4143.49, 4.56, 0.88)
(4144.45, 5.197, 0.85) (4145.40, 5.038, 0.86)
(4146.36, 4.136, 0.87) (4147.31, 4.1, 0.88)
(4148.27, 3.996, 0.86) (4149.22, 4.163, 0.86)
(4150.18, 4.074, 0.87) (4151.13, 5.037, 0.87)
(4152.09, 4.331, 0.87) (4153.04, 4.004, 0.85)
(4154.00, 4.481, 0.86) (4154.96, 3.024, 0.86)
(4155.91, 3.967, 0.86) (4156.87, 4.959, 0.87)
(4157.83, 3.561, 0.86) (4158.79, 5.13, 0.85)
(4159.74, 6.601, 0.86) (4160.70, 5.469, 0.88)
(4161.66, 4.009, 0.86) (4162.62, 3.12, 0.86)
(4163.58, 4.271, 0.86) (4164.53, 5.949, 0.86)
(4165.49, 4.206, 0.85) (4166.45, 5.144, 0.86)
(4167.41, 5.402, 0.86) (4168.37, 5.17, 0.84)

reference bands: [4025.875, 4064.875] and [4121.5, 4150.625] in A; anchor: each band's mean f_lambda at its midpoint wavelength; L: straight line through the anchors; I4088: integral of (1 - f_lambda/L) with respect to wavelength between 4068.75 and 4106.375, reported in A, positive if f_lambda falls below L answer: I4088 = 4.7 A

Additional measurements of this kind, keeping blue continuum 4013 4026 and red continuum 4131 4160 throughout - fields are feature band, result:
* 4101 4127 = 3.7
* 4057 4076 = 1.0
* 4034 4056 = -1.0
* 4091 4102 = 1.9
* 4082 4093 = 0.7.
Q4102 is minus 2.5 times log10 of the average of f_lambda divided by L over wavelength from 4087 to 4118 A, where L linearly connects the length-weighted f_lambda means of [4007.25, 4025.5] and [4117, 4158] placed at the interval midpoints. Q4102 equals 0.16 mag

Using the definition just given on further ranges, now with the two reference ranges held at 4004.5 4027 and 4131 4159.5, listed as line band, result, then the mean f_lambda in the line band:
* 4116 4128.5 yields 0.105 mag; 4.24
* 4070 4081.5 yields 0.096 mag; 4.36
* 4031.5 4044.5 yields 0.043 mag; 4.64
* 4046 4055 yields -0.059 mag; 5.07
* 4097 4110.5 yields 0.302 mag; 3.56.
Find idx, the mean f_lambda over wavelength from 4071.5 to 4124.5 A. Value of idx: 4.08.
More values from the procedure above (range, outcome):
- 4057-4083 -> 4.45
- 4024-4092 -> 4.63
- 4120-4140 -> 4.51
